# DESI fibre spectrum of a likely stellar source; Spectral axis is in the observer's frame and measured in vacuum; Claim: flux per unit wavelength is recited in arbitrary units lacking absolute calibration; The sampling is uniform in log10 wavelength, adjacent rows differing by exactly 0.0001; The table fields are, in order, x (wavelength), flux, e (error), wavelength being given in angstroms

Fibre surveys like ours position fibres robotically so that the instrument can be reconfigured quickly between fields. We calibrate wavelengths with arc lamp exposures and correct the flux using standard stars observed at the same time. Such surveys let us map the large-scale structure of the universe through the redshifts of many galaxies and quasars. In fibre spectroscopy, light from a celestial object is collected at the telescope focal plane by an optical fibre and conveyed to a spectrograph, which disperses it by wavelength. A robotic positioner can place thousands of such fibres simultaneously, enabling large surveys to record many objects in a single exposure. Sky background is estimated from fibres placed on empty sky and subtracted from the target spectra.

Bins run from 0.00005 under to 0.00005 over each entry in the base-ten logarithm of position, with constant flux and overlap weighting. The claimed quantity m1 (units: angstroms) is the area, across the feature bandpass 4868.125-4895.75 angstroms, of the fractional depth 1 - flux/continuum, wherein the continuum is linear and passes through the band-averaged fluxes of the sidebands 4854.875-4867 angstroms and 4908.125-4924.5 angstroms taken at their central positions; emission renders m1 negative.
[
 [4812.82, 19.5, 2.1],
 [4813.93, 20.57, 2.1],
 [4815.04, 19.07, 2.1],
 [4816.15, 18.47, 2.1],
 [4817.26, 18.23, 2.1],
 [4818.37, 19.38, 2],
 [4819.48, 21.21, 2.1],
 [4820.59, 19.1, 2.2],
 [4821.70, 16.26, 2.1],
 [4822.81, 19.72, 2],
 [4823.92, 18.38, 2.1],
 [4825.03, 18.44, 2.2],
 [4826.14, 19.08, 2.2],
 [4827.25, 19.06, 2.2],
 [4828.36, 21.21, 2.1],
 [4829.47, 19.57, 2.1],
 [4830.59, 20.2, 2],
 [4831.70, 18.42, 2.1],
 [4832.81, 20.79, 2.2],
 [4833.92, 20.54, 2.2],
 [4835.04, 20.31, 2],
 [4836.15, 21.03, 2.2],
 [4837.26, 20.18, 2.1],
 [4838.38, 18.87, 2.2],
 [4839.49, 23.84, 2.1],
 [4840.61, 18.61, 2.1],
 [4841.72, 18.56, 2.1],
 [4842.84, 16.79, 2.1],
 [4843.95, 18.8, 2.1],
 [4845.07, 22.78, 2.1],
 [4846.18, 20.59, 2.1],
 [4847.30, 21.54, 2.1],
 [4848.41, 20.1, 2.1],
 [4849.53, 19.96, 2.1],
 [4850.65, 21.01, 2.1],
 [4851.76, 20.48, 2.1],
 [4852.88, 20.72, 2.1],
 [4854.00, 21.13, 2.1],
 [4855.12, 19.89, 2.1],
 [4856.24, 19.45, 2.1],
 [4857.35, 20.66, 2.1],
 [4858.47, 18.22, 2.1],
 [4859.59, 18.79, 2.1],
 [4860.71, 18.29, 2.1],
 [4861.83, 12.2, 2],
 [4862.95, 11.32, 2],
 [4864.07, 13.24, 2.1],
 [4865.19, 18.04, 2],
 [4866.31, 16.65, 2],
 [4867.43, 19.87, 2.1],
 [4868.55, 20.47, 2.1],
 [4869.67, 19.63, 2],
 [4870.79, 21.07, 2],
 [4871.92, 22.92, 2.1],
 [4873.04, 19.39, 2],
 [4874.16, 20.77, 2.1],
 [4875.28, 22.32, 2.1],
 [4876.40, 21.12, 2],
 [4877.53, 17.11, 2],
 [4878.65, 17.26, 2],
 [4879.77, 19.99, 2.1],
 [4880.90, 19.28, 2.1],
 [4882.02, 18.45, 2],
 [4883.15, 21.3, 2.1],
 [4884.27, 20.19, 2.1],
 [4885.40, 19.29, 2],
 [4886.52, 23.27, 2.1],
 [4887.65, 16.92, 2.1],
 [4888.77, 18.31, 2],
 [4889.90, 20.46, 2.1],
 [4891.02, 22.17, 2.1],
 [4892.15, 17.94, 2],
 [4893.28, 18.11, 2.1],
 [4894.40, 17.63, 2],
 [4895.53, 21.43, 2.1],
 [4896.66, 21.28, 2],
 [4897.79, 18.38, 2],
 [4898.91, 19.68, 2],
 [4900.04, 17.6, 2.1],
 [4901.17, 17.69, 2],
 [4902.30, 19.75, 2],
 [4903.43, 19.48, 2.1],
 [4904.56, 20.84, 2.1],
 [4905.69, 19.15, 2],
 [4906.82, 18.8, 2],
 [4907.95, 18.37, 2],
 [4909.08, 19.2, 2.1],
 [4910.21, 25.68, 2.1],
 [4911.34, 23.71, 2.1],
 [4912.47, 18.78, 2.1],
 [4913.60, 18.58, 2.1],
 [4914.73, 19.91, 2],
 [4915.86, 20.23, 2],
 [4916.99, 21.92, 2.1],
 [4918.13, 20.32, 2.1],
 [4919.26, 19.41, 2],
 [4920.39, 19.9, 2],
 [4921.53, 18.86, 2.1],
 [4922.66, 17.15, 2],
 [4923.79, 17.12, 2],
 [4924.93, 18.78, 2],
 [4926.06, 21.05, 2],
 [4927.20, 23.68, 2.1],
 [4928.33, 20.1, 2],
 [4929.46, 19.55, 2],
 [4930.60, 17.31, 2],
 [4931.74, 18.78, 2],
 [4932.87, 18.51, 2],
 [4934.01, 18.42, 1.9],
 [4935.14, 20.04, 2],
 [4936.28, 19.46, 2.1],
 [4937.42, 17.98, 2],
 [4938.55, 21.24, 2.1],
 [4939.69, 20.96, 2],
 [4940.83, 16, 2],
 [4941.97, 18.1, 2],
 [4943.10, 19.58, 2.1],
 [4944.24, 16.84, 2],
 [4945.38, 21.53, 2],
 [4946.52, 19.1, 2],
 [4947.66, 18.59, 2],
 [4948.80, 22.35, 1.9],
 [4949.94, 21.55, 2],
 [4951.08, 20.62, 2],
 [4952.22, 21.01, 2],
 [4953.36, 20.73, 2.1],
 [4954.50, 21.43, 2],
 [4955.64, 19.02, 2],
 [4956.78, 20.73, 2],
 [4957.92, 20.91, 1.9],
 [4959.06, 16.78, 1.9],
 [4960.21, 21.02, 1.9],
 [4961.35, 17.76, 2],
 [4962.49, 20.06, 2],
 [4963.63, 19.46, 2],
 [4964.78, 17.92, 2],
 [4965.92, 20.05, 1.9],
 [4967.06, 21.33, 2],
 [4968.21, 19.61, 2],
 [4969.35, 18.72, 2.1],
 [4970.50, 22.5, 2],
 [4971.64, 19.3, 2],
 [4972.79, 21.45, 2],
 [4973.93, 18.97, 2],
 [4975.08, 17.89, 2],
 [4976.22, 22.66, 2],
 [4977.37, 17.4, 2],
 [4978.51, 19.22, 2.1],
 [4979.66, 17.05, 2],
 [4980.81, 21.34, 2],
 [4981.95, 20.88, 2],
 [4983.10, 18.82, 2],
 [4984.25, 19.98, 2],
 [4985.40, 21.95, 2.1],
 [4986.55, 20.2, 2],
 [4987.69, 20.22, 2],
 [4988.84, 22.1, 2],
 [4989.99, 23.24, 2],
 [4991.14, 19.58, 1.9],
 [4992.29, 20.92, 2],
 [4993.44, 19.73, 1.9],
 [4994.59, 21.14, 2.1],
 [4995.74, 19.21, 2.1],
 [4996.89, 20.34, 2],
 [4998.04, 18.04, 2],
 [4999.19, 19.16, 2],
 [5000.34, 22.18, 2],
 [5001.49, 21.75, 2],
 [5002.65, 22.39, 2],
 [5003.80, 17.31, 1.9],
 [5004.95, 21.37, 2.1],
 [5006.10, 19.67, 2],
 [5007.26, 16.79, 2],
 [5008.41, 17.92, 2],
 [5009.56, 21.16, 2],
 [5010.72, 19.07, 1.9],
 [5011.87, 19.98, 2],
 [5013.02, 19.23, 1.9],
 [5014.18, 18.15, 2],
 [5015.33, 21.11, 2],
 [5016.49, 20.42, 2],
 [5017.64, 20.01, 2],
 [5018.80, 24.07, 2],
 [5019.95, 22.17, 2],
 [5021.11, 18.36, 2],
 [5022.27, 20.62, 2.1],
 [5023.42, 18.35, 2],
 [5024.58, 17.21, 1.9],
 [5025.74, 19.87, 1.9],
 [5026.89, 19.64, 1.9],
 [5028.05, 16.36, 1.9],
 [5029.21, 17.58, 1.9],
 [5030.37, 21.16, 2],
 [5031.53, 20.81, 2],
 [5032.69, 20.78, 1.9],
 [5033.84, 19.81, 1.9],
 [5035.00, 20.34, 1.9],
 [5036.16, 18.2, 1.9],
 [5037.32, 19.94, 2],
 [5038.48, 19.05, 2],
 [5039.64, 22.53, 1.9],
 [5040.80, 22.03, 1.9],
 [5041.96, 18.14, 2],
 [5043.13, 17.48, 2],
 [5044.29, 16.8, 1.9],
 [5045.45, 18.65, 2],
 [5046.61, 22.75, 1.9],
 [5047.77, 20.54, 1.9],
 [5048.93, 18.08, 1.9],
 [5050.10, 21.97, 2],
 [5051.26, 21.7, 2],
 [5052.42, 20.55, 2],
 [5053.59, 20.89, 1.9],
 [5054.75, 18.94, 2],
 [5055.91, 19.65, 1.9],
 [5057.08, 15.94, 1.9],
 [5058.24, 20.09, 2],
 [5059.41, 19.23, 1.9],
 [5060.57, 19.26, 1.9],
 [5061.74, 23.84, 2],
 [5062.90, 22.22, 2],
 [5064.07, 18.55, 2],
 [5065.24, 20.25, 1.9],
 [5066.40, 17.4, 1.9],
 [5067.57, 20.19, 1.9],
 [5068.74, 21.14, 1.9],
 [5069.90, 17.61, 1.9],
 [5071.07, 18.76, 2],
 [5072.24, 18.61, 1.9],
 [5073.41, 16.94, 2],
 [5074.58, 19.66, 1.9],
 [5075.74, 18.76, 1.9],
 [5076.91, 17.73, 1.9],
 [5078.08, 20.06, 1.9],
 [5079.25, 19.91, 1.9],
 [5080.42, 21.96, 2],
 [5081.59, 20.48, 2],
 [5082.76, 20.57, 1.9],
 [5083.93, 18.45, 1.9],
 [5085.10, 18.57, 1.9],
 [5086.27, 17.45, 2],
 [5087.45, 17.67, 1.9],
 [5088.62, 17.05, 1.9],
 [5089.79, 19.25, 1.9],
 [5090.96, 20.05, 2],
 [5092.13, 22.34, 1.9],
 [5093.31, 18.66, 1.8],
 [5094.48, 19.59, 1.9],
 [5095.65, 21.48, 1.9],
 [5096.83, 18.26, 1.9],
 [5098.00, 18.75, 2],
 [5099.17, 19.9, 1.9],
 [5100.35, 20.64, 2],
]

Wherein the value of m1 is -2.71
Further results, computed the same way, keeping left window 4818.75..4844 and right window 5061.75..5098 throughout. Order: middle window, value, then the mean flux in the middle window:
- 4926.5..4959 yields -0.5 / 19.8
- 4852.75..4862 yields 0.2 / 19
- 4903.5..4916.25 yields -0.5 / 20.3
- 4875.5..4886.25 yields 0.0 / 19.5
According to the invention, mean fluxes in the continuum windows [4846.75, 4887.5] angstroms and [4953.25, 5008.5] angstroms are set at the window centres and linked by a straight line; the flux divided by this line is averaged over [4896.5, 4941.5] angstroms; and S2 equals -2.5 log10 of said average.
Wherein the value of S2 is 0.00 mag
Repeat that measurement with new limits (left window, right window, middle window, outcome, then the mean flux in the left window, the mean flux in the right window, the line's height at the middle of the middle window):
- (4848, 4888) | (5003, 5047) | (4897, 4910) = 0.00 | 19.2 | 19.6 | 19.3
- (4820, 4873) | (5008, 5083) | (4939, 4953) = -0.01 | 19.3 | 19.7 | 19.5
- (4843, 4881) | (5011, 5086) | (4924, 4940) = -0.01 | 19.2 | 19.7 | 19.4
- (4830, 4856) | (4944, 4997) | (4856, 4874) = 0.11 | 20.2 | 20.1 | 20.2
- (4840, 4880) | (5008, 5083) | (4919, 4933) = 0.00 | 19.2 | 19.7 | 19.4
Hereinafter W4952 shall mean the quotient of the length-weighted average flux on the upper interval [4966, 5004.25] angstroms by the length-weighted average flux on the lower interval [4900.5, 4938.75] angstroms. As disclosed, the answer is 1.03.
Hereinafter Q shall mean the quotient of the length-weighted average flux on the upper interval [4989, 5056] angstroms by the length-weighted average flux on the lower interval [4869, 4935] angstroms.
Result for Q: 1.01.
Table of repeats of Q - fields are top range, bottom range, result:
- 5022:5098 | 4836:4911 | 1.00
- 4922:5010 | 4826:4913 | 1.01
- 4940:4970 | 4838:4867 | 1.04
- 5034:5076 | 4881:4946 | 1.00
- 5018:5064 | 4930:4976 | 1.01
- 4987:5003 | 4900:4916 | 1.04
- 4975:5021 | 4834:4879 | 1.04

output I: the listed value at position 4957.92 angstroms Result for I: 20.91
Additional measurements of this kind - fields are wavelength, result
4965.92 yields 20.05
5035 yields 20.34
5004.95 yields 21.37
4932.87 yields 18.51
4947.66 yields 18.59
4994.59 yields 21.14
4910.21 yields 25.68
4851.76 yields 20.48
